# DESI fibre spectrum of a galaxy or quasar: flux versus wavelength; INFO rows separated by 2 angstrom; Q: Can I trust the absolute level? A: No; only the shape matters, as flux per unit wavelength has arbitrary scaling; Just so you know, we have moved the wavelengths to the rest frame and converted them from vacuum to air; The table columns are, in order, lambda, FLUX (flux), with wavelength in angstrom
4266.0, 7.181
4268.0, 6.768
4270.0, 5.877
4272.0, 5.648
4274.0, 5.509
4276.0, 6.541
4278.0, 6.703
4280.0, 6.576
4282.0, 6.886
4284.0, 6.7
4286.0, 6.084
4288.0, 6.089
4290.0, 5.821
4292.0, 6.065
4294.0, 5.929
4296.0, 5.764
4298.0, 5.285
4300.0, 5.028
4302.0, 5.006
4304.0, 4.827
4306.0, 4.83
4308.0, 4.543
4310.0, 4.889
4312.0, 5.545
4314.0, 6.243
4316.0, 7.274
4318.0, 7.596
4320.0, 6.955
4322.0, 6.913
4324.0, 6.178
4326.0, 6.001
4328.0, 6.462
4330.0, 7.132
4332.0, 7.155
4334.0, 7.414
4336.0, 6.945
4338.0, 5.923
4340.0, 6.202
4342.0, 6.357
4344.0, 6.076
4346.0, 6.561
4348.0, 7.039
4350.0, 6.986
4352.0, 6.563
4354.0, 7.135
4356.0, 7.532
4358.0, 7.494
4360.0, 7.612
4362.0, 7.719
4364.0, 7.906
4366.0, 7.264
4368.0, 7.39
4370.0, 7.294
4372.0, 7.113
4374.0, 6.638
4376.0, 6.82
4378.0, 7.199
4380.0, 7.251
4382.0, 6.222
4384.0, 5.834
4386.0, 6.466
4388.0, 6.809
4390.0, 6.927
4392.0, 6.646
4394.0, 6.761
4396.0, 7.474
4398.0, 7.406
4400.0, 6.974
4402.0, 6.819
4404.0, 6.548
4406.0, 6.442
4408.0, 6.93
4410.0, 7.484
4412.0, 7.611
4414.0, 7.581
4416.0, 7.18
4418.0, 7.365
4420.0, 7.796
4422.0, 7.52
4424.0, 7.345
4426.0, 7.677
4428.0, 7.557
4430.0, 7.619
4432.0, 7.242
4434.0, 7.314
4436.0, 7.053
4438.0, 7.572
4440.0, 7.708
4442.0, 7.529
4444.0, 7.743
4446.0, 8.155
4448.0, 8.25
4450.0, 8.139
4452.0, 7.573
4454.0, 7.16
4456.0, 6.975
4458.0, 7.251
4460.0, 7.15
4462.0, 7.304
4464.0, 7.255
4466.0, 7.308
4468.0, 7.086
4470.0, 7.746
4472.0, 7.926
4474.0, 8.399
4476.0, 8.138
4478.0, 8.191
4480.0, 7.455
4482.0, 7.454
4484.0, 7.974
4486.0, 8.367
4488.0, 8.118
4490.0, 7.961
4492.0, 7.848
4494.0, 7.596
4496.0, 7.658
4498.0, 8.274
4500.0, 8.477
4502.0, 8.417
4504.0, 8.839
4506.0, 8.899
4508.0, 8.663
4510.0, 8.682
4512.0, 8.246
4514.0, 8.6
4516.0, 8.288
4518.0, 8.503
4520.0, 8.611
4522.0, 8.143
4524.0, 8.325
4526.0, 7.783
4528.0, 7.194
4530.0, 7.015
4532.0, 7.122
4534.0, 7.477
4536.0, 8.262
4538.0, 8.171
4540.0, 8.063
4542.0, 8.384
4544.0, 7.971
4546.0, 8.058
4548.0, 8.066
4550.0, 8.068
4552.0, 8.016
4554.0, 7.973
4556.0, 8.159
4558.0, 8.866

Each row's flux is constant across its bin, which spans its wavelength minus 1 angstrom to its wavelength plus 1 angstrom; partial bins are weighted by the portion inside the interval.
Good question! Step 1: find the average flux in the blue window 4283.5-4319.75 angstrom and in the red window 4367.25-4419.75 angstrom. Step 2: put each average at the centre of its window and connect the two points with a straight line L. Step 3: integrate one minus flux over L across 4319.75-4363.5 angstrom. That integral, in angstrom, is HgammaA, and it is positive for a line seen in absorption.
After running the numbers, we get -3.8 angstrom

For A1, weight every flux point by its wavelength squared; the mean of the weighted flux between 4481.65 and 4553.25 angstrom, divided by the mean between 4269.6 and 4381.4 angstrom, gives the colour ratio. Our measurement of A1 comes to 1.36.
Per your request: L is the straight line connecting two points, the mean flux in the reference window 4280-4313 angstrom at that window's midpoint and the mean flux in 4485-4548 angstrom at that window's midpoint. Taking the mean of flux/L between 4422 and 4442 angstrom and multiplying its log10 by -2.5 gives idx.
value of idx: -0.04 mag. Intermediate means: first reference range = 5.61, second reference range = 8.13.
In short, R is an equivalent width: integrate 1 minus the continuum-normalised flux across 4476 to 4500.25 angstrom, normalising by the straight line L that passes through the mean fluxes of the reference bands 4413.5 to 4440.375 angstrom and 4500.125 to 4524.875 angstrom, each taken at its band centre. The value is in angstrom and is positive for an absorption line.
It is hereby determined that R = 0.8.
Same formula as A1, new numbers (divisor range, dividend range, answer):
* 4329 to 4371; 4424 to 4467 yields 1.11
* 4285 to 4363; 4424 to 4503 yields 1.29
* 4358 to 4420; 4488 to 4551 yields 1.22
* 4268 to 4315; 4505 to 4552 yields 1.56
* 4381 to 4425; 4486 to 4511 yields 1.23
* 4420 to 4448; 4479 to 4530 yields 1.11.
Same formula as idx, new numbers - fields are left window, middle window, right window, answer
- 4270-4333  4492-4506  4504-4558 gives -0.05 mag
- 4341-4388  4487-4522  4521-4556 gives -0.08 mag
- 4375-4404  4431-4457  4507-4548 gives -0.04 mag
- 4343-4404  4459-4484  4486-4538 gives 0.02 mag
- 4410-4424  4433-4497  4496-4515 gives 0.05 mag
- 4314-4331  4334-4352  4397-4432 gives 0.05 mag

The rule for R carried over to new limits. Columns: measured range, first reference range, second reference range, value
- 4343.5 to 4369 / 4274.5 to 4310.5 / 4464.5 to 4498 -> -2.9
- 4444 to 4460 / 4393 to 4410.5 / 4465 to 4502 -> -0.2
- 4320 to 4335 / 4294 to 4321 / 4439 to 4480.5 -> -2.1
